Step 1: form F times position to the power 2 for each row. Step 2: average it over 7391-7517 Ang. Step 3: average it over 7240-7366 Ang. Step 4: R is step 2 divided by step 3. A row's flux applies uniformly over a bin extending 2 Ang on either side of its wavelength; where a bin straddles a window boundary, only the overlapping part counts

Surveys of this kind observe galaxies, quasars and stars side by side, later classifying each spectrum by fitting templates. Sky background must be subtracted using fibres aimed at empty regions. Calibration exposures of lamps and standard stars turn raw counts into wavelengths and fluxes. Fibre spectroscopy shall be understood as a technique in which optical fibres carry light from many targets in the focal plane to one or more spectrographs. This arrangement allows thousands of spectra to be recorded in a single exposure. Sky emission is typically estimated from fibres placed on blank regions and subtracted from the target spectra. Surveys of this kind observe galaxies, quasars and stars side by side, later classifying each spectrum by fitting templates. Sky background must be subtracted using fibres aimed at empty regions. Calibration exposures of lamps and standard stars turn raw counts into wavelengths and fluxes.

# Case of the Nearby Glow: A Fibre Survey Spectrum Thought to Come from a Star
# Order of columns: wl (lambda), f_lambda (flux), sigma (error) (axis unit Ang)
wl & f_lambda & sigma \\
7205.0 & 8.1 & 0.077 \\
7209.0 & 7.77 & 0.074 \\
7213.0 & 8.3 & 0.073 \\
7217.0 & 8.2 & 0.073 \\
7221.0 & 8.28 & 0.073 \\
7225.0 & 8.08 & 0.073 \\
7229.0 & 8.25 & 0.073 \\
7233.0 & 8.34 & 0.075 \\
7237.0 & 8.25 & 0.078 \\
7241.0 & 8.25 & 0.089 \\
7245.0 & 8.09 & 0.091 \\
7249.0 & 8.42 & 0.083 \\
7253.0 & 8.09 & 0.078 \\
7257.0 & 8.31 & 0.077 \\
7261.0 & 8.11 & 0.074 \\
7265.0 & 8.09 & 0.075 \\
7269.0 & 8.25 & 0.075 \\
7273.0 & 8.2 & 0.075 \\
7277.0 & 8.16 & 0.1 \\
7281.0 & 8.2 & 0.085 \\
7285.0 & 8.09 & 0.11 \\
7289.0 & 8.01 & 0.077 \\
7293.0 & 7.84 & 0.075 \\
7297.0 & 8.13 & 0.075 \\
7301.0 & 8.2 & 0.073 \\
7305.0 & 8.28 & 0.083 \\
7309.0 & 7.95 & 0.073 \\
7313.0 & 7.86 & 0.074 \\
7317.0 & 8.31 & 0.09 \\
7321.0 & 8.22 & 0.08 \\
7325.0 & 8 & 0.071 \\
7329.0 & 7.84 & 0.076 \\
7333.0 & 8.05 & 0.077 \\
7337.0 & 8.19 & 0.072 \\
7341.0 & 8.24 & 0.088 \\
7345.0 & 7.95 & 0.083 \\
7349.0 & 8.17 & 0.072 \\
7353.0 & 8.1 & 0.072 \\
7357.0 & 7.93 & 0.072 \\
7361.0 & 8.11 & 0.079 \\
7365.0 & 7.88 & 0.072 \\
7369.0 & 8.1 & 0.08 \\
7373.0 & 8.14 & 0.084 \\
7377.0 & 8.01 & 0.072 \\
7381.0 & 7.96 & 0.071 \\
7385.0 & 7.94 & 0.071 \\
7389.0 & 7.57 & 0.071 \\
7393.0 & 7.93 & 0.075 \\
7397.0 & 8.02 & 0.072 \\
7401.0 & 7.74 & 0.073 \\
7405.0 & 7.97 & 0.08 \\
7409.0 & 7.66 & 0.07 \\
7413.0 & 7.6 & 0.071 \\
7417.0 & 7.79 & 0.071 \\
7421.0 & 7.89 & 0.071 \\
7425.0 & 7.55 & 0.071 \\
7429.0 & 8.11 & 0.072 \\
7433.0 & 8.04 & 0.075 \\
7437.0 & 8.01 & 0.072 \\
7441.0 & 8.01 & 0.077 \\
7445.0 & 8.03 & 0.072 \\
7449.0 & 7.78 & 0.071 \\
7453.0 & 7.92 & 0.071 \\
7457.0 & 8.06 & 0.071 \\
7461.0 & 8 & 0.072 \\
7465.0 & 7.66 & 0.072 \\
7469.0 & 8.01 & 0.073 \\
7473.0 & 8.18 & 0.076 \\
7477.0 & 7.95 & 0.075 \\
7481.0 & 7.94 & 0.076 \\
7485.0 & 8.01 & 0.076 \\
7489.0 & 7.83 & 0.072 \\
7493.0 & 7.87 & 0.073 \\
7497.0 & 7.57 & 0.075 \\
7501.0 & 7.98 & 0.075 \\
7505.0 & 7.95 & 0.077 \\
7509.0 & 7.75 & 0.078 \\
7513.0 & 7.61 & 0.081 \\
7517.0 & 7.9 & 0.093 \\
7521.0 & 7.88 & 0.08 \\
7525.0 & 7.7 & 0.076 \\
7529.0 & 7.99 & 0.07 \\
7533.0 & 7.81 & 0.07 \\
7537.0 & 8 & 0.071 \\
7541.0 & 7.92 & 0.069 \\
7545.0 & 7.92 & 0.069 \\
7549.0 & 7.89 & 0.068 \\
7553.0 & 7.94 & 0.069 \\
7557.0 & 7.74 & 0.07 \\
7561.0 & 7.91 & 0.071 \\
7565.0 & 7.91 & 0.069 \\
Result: 1.0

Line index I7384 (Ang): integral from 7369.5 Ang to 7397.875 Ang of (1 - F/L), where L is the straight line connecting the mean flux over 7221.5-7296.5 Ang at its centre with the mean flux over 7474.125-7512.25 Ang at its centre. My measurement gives 0.2 Ang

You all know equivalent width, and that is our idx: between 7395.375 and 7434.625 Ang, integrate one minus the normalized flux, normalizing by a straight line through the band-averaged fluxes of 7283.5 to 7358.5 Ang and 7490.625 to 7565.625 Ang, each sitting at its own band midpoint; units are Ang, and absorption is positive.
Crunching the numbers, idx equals 0.69 Ang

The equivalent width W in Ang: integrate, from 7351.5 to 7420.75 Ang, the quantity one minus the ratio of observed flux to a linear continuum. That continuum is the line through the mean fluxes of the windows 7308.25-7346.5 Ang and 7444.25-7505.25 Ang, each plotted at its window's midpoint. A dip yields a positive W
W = 0.9 Ang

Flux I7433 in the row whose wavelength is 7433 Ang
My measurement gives 8.04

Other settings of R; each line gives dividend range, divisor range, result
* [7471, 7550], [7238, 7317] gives 1.03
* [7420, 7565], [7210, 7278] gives 1.03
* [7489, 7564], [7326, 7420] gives 1.03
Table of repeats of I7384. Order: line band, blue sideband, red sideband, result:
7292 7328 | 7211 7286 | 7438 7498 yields 0.2 Ang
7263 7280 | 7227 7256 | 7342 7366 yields 0.0 Ang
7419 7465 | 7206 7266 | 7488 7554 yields 0.1 Ang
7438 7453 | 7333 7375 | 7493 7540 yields 0.0 Ang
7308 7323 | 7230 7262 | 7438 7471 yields 0.1 Ang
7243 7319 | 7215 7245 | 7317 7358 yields 0.2 Ang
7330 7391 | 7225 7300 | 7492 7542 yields 0.2 Ang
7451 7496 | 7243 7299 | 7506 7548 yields -0.2 Ang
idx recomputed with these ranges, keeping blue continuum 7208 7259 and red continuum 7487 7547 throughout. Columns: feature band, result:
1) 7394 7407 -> 0.14 Ang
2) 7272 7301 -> 0.17 Ang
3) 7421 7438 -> 0.09 Ang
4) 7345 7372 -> 0.02 Ang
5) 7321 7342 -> 0.04 Ang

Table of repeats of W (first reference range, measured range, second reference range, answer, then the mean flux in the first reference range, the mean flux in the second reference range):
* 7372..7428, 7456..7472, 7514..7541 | -0.2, 7.84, 7.87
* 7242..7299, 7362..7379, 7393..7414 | -0.3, 8.14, 7.82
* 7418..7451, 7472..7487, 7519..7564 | -0.2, 7.92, 7.88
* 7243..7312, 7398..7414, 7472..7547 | 0.5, 8.14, 7.88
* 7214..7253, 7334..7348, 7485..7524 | -0.1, 8.23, 7.82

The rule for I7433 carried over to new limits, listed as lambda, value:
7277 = 8.16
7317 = 8.31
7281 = 8.2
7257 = 8.31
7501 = 7.98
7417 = 7.79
